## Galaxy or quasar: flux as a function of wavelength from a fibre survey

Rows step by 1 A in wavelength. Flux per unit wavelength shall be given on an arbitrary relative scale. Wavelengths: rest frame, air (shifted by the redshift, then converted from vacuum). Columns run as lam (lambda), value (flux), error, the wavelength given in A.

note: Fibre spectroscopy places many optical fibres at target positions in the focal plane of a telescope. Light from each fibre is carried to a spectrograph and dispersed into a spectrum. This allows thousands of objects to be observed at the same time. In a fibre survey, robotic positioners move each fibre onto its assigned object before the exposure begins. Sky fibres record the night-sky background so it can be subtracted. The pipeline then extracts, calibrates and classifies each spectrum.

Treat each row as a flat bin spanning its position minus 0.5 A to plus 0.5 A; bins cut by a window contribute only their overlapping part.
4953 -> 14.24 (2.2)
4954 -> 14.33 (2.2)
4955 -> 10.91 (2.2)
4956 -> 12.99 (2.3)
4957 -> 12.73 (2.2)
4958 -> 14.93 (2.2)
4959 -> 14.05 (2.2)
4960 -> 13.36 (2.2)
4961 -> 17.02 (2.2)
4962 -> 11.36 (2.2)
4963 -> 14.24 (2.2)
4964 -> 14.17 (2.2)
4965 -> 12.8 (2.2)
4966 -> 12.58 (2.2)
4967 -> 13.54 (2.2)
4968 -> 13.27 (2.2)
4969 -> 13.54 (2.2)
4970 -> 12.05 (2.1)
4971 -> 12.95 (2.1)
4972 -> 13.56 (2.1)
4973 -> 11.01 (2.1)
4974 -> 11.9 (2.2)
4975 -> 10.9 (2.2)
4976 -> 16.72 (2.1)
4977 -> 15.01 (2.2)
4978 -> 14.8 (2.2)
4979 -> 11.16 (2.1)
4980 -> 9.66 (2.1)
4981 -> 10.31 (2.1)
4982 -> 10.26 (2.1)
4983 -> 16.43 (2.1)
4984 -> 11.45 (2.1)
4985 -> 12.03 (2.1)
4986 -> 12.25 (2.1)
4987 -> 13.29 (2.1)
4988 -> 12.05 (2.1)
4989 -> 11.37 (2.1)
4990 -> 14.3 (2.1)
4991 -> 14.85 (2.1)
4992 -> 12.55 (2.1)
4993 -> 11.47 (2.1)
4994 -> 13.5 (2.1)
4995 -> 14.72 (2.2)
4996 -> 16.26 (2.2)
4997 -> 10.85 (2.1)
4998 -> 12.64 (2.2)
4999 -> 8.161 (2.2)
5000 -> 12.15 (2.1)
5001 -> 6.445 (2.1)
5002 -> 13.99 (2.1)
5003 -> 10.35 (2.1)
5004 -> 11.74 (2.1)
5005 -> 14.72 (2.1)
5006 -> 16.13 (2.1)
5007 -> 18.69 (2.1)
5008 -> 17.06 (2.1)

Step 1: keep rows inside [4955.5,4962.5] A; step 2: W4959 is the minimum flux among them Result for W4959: 11.36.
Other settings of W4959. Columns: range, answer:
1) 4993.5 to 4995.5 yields 13.5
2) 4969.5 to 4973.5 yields 11.01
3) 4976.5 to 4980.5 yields 9.66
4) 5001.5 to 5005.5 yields 10.35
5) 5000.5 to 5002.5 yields 6.445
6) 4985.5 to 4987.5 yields 12.25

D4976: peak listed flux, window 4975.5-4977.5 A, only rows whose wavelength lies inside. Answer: 16.72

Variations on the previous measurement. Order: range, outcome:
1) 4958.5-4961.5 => 17.02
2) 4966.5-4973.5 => 13.56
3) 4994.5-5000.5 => 16.26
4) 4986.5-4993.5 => 14.85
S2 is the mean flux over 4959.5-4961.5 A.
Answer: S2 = 15.2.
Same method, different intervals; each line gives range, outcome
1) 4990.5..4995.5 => 13.4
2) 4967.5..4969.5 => 13.4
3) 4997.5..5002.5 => 10.7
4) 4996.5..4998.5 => 11.7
